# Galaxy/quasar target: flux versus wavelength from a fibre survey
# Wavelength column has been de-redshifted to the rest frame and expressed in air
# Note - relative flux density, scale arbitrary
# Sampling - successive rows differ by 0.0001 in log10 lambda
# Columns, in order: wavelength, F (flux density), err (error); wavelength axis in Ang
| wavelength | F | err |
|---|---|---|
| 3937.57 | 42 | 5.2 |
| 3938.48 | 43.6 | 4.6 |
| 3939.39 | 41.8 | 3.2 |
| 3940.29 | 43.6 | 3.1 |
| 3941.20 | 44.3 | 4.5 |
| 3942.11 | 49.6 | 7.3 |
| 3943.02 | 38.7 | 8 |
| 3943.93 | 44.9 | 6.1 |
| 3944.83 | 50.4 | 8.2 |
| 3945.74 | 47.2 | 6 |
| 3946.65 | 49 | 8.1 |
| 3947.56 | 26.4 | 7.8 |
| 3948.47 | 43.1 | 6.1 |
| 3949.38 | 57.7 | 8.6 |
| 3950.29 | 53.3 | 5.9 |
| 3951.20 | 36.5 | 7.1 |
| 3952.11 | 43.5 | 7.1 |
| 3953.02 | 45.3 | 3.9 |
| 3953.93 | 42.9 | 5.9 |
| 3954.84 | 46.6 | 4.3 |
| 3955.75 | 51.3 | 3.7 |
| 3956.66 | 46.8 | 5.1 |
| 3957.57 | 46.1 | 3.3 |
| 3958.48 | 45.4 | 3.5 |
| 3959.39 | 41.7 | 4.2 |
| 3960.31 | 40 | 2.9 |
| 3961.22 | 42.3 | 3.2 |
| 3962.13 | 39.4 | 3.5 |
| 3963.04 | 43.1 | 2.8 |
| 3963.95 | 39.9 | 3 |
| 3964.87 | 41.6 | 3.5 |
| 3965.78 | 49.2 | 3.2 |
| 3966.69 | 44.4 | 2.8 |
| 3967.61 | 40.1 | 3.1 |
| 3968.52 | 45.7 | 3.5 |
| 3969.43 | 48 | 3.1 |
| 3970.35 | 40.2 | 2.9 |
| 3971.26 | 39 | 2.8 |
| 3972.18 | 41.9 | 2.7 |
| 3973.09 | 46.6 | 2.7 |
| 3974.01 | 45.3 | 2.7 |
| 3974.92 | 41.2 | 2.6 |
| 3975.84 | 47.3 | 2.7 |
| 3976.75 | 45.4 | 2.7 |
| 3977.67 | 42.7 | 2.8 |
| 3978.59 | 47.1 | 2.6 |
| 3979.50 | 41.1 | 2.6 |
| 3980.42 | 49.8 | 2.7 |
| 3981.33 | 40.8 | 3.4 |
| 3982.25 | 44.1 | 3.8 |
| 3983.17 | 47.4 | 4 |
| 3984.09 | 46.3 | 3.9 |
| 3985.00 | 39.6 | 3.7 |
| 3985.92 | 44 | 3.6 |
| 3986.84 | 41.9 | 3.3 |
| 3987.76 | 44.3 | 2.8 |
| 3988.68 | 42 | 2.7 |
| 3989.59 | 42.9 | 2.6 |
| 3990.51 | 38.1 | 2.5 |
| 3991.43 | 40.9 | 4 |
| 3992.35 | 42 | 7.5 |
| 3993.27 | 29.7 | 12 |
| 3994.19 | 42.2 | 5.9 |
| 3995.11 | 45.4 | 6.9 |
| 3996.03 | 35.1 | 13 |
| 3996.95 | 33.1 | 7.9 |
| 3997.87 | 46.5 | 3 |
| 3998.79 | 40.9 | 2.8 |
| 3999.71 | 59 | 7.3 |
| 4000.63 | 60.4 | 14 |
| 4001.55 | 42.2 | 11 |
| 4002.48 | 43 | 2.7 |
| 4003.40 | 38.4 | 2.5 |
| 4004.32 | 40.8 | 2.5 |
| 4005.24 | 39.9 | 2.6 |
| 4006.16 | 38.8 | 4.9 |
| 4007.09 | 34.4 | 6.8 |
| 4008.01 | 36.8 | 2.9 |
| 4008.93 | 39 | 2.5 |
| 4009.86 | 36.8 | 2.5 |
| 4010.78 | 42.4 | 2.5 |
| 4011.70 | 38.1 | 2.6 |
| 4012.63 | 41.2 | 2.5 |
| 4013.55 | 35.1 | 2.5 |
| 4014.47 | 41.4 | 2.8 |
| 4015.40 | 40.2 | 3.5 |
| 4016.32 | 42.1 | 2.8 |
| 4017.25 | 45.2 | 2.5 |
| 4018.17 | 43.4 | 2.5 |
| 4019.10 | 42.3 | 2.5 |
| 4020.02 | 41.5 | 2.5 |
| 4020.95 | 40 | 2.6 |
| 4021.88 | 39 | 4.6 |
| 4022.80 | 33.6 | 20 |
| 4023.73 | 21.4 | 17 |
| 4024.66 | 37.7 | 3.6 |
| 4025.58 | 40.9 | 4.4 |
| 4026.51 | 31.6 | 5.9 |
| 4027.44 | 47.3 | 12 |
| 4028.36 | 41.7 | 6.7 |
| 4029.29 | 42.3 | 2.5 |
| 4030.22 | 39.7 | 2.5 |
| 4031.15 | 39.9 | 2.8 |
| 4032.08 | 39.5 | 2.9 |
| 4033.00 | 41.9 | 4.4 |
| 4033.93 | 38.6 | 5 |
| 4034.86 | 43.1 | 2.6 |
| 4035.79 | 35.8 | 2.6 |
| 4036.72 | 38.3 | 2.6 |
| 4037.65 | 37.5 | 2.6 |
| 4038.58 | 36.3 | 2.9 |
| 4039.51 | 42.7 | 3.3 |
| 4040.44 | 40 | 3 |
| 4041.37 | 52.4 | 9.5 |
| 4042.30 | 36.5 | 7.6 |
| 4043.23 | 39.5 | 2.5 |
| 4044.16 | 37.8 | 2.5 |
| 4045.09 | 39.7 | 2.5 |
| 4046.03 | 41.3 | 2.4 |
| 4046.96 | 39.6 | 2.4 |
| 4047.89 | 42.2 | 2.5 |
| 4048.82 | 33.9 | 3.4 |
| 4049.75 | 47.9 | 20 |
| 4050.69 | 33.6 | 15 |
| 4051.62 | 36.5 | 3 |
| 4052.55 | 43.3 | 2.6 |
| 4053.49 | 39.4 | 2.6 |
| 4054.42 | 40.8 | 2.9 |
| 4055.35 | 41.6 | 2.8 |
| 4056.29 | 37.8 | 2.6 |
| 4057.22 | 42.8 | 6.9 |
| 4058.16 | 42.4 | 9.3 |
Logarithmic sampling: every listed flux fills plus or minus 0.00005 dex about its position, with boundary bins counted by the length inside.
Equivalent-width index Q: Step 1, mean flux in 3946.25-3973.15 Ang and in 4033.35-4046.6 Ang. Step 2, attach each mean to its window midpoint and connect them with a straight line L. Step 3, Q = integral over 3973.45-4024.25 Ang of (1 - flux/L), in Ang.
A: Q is 0.56 Ang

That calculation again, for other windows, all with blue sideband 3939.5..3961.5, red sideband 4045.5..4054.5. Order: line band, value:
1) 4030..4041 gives 0.26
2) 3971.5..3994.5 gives 0.13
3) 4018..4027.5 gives 0.85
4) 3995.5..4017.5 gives 0.39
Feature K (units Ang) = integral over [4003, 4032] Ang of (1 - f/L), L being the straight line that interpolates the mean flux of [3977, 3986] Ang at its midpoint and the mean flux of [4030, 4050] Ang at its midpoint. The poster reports 1.8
